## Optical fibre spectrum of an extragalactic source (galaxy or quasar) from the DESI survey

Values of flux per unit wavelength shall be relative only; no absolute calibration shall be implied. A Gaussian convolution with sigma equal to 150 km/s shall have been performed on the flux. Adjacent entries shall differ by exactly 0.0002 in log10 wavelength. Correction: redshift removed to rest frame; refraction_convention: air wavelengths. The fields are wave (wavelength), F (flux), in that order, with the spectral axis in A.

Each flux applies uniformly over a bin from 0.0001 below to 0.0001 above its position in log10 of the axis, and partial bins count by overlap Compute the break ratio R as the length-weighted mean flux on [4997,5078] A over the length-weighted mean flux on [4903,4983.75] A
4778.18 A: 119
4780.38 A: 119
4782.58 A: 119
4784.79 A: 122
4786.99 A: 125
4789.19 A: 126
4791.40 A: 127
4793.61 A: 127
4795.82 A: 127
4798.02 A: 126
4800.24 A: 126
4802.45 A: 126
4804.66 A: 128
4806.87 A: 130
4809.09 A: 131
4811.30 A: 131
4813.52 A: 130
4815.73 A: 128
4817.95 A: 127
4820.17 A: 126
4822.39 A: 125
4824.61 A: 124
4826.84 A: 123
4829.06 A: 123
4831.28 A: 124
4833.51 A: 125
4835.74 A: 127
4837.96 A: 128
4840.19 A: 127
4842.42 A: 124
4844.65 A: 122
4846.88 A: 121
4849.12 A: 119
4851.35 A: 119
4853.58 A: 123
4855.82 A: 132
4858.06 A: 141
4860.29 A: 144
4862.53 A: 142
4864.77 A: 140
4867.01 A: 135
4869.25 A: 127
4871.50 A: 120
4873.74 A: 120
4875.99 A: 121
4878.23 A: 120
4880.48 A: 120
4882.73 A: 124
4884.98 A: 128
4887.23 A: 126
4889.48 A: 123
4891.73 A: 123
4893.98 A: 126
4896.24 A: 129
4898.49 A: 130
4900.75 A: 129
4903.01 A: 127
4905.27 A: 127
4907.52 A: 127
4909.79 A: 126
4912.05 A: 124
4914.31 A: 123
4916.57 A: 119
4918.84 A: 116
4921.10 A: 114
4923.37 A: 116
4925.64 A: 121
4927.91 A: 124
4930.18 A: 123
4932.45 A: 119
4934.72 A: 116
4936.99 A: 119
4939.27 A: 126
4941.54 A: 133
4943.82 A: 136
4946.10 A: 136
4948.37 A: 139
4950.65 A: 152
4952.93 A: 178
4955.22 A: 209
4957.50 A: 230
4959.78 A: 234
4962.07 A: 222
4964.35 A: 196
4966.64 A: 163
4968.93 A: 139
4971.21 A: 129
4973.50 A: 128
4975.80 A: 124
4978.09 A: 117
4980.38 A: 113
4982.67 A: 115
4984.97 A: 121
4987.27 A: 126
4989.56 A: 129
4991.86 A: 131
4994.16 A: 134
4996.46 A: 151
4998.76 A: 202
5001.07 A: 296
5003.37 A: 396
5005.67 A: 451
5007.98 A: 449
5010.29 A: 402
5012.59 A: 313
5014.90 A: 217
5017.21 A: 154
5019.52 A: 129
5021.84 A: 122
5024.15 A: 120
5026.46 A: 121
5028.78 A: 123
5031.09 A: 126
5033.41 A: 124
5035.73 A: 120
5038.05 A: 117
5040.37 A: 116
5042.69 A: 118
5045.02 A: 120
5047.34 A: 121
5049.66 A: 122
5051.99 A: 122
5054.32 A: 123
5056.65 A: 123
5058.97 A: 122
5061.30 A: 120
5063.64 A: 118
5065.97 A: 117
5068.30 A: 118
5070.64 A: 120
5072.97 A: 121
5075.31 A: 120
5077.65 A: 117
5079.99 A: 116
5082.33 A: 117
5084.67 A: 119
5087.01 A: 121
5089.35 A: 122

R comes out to 1.22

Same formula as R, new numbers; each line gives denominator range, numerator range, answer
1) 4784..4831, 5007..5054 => 1.31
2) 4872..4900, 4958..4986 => 1.22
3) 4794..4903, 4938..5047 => 1.38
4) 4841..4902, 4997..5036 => 1.80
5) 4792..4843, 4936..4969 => 1.33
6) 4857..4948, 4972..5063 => 1.33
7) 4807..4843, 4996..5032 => 1.88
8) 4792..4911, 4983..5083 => 1.29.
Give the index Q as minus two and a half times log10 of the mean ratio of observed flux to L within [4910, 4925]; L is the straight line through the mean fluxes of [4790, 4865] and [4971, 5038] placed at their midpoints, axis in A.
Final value 0.298 mag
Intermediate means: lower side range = 128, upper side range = 185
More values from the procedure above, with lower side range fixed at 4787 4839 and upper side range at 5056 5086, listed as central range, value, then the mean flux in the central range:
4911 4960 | -0.138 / 140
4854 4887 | -0.037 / 129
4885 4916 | -0.017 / 126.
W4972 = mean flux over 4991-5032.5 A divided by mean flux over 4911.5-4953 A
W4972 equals 1.77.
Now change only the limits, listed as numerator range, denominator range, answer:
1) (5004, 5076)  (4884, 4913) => 1.29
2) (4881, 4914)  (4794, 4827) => 0.99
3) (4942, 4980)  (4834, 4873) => 1.27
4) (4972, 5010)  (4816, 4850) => 1.63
